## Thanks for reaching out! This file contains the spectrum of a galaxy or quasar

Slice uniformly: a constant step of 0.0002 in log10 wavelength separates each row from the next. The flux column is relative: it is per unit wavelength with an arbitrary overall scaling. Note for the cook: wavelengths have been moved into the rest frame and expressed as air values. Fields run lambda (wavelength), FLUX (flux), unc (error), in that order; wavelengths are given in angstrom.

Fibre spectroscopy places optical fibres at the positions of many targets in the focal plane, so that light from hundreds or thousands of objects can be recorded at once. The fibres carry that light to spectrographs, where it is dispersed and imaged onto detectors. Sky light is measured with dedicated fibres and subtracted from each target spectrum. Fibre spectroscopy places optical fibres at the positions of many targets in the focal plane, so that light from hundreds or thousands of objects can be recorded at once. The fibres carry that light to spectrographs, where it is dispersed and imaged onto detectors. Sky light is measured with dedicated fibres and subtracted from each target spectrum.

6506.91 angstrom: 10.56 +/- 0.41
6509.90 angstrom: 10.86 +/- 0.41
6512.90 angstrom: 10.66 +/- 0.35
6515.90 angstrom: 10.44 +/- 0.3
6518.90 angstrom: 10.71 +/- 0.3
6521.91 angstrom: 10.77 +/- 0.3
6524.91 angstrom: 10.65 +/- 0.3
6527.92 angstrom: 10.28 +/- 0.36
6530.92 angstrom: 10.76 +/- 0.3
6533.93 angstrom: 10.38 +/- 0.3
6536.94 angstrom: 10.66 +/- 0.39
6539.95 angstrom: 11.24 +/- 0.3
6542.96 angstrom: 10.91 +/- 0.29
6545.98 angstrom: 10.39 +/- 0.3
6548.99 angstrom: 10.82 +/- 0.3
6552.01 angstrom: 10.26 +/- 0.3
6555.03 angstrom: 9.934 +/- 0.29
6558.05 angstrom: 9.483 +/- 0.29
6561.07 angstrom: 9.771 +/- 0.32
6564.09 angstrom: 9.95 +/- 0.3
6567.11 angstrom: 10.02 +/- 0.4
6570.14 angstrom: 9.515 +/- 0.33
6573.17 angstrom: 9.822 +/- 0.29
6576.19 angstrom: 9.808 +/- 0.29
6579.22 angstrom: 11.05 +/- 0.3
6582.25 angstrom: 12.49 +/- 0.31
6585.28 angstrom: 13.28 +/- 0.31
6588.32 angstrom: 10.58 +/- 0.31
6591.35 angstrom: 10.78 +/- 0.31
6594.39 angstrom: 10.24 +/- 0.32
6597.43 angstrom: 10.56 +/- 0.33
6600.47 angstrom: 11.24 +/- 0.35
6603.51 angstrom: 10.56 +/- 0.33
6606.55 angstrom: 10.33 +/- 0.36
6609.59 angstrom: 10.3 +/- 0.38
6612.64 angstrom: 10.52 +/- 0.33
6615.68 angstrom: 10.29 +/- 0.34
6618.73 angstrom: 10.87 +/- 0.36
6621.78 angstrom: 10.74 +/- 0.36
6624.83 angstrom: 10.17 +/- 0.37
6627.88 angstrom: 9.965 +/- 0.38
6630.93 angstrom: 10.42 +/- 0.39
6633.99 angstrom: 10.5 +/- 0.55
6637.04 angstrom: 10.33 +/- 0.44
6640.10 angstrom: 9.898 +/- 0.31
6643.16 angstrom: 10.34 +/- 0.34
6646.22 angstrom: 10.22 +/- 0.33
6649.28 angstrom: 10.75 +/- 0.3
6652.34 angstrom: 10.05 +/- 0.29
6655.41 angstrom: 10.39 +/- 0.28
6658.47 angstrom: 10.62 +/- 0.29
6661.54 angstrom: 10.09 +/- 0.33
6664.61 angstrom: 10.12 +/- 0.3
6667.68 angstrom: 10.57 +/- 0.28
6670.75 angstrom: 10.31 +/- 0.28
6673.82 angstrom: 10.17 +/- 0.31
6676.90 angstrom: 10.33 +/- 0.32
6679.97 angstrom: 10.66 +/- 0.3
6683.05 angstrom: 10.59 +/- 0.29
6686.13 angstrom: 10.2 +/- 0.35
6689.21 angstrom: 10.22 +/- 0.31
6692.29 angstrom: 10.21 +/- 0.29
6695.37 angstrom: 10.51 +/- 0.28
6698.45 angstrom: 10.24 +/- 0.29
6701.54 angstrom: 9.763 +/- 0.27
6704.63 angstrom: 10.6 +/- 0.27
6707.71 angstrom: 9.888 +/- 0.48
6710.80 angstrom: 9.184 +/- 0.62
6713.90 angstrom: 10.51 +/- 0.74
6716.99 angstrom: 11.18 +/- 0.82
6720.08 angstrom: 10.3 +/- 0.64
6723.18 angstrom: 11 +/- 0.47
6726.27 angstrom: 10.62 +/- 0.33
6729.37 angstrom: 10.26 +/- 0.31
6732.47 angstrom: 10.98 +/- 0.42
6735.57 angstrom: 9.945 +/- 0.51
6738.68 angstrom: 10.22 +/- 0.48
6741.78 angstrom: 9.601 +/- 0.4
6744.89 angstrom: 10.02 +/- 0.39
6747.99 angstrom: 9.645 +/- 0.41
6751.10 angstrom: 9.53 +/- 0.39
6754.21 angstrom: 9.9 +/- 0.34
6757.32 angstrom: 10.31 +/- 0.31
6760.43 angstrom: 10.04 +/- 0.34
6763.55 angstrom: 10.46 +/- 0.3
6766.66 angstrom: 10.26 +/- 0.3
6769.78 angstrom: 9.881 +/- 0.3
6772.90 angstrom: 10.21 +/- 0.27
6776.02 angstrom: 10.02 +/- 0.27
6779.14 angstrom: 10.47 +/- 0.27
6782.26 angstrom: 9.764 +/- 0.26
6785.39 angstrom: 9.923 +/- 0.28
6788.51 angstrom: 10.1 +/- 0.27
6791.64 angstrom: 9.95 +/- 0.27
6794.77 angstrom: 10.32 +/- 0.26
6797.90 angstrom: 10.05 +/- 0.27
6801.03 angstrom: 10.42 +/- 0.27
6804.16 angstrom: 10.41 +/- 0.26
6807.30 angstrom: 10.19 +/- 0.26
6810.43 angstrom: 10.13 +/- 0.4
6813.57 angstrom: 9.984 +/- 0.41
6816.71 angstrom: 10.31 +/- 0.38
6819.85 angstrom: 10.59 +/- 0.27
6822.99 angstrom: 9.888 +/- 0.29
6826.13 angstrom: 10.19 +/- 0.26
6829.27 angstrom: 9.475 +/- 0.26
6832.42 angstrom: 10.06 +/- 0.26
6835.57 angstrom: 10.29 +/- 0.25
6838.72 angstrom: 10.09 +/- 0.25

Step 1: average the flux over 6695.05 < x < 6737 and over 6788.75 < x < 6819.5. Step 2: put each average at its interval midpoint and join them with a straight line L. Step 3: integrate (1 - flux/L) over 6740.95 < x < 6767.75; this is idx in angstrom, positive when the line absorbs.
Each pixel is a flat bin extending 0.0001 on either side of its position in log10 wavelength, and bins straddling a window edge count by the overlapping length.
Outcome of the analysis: 0.8 angstrom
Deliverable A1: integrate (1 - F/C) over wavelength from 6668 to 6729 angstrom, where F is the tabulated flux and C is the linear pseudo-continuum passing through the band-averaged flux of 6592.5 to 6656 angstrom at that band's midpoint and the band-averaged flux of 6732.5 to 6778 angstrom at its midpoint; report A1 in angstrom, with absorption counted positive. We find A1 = -0.9 angstrom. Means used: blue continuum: 10.4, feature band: 10.3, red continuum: 10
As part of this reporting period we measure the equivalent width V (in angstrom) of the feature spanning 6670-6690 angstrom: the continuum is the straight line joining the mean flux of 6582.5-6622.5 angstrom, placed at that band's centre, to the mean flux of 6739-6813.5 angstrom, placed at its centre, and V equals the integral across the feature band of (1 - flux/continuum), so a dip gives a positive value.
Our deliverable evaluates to 0.3 angstrom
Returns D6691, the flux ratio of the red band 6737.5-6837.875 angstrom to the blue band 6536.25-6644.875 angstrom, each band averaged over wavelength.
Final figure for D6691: 1.0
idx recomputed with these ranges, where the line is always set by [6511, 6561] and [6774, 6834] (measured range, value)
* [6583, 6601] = -1.3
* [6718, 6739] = -0.6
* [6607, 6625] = -0.2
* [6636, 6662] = 0.1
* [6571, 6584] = -0.4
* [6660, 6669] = 0.1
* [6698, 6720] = 0.1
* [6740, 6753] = 0.6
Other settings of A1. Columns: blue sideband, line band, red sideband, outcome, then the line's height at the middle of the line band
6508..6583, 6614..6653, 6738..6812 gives -0.2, 10.3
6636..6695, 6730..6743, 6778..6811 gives 0.0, 10.2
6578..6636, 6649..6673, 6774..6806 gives 0.6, 10.6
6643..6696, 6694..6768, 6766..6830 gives 0.3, 10.2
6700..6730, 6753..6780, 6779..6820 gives 0.2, 10.2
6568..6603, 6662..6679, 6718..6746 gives 0.4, 10.5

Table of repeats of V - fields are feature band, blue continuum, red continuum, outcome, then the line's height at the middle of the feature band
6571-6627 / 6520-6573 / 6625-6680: -2.3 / 10.3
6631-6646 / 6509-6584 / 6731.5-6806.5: 0.1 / 10.3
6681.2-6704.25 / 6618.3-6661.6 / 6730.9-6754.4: -0.2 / 10.2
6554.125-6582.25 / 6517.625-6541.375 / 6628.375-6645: 1.2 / 10.5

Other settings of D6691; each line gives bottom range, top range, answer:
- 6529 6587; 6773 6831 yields 0.96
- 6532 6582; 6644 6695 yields 1.00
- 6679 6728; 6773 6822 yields 0.98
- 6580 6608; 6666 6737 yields 0.93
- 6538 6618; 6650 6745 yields 0.98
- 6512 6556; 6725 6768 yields 0.96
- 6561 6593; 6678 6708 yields 0.97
